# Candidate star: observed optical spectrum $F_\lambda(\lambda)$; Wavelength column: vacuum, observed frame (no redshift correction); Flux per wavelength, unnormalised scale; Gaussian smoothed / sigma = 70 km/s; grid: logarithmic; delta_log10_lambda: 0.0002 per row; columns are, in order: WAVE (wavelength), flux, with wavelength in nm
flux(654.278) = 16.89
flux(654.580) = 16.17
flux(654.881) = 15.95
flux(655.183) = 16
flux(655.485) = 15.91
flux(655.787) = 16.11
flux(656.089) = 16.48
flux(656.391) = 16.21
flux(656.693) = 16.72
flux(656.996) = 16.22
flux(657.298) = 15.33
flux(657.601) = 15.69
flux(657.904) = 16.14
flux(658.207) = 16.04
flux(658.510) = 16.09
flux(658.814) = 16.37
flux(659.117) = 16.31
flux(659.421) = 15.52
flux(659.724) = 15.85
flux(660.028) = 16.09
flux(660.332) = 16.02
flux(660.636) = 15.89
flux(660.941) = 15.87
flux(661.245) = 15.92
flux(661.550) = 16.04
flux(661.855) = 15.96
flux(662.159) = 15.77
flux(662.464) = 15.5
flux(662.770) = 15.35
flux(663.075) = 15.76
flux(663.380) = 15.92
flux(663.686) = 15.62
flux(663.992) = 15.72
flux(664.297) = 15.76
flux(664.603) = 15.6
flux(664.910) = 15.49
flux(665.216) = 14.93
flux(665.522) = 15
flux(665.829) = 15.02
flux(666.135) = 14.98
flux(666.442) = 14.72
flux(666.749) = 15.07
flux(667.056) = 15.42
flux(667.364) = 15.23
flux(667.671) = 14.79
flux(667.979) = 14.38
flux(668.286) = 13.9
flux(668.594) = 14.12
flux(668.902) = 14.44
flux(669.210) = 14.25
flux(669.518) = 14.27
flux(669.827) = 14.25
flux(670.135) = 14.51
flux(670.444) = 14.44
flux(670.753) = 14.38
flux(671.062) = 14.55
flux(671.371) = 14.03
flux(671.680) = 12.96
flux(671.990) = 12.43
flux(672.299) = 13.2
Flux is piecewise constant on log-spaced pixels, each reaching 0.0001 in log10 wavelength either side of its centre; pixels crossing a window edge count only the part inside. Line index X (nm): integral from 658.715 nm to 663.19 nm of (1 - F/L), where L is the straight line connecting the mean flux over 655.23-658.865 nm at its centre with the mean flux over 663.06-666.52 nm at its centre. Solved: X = -0.04 nm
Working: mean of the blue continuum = 16.1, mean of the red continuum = 15.4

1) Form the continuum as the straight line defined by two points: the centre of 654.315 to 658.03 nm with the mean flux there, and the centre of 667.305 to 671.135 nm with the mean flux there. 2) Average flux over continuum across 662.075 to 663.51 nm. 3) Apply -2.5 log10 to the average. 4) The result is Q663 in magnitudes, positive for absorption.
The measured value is -0.03 mag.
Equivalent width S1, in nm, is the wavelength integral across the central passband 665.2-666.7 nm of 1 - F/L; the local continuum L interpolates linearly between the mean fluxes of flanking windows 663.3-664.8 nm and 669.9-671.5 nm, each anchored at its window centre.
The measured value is 0.04 nm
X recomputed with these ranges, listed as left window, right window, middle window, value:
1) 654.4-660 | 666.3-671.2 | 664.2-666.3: -0.03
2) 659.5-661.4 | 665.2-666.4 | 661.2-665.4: -0.07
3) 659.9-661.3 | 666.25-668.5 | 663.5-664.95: -0.03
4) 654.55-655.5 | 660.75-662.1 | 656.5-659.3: -0.02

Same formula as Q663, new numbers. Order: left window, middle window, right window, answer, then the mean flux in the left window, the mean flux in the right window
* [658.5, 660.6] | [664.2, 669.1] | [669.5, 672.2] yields -0.014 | 16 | 13.9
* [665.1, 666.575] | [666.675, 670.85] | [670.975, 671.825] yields -0.013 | 14.9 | 13.8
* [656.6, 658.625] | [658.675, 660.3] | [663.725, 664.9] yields -0.008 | 16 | 15.7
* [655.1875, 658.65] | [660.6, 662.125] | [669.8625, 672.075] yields -0.036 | 16.1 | 14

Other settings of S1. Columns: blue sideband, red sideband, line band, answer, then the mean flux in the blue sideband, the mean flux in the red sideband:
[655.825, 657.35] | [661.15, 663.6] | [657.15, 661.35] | 0.023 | 16.2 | 15.8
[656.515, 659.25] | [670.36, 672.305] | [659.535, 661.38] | -0.034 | 16.1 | 13.7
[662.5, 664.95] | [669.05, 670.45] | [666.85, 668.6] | 0.010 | 15.6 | 14.3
